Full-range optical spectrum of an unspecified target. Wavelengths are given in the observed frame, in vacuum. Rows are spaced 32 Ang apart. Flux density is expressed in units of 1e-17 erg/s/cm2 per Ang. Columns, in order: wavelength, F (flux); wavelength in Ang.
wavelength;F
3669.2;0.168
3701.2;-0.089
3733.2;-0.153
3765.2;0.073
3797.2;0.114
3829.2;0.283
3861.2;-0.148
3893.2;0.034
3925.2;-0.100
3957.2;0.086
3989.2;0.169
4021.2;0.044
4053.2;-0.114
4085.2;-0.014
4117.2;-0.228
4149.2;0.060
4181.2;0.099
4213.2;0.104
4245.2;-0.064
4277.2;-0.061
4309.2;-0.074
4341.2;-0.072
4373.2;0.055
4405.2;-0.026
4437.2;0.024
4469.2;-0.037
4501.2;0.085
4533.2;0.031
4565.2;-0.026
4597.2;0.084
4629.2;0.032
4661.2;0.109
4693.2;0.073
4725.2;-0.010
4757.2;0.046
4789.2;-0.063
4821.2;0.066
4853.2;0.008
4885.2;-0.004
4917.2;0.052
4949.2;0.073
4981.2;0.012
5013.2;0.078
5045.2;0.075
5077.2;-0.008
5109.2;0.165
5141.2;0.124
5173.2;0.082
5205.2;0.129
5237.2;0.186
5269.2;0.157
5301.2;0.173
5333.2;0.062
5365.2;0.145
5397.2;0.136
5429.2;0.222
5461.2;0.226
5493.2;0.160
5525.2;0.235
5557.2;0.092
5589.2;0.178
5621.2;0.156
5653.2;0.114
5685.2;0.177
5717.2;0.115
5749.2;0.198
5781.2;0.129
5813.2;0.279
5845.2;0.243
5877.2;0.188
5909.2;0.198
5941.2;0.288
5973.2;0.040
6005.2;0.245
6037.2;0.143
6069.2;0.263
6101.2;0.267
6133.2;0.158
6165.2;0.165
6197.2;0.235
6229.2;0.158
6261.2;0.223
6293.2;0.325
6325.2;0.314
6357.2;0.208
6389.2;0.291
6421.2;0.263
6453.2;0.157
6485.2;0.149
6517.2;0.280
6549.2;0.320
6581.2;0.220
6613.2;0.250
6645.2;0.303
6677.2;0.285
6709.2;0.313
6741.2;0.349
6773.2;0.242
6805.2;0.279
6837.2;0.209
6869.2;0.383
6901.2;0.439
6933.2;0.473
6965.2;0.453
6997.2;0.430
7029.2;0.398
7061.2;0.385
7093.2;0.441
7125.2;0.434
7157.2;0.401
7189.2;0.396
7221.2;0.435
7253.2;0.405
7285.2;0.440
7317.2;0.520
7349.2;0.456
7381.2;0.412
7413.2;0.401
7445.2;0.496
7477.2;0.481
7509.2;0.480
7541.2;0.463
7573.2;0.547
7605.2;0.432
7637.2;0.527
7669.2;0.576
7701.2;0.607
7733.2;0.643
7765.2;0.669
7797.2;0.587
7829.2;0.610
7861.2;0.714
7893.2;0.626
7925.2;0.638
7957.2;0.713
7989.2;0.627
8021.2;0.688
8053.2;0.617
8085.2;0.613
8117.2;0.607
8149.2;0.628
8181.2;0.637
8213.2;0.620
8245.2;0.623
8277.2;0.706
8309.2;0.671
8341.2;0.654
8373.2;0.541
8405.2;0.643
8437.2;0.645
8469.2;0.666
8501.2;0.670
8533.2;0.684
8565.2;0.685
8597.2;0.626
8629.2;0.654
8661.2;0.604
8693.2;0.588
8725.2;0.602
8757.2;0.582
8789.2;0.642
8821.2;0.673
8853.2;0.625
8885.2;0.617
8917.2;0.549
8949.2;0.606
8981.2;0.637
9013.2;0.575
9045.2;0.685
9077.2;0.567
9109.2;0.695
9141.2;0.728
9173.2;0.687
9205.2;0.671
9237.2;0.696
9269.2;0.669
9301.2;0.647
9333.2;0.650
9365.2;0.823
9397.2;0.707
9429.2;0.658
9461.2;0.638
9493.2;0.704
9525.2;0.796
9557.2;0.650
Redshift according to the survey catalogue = 0.721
